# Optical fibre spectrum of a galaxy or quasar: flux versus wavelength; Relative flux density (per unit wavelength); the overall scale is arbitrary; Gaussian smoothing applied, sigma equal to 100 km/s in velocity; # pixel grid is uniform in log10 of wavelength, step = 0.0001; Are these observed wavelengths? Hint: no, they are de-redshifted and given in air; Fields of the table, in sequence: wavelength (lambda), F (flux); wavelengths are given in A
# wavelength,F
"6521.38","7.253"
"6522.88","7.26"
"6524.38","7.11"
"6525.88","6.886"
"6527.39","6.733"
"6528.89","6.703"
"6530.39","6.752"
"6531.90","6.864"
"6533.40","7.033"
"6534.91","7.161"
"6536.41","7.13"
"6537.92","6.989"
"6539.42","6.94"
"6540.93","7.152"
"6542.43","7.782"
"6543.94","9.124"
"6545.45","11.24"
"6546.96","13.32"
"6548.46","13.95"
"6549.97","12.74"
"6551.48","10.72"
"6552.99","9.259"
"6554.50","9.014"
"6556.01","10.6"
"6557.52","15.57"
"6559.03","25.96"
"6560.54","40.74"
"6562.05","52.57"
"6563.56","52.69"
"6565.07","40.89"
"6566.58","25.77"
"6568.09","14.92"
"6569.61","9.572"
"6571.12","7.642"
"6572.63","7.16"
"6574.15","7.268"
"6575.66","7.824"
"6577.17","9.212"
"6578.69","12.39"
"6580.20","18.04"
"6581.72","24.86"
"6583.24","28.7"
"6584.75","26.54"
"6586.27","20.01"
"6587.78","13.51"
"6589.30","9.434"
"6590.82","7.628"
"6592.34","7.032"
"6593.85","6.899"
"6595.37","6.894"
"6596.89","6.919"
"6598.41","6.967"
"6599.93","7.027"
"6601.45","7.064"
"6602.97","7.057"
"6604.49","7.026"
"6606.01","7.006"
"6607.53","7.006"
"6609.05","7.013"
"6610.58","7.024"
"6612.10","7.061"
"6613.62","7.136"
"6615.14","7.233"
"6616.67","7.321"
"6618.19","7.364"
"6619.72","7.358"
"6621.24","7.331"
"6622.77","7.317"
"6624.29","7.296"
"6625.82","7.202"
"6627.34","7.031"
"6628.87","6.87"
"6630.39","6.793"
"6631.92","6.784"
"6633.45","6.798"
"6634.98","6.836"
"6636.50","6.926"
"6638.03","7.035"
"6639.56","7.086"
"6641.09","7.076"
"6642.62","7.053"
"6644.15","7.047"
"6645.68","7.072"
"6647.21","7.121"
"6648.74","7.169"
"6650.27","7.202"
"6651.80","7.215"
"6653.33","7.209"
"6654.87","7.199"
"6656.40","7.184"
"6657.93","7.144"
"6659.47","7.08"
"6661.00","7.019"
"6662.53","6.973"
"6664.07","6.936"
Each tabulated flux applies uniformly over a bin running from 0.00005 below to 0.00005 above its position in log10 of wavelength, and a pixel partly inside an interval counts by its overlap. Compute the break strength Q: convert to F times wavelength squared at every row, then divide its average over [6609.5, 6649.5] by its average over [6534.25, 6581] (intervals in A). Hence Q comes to 0.5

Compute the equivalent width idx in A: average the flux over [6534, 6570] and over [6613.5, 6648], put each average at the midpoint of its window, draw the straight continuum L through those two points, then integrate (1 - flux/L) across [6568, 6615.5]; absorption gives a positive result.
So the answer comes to 7.6 A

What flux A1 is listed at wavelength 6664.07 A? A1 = 6.936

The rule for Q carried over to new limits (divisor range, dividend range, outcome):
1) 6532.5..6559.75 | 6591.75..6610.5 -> 0.67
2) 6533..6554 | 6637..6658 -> 0.79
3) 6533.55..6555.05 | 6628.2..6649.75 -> 0.76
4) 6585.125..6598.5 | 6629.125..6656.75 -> 0.71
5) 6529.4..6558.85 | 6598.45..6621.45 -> 0.75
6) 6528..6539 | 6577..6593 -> 2.40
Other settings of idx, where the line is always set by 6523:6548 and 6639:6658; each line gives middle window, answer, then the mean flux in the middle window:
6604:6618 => 0.5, 7.1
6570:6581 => -3.4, 9.98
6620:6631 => 0.2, 7.14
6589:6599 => 0.2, 7.31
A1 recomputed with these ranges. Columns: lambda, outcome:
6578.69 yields 12.39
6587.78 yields 13.51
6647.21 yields 7.121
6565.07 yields 40.89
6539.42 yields 6.94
